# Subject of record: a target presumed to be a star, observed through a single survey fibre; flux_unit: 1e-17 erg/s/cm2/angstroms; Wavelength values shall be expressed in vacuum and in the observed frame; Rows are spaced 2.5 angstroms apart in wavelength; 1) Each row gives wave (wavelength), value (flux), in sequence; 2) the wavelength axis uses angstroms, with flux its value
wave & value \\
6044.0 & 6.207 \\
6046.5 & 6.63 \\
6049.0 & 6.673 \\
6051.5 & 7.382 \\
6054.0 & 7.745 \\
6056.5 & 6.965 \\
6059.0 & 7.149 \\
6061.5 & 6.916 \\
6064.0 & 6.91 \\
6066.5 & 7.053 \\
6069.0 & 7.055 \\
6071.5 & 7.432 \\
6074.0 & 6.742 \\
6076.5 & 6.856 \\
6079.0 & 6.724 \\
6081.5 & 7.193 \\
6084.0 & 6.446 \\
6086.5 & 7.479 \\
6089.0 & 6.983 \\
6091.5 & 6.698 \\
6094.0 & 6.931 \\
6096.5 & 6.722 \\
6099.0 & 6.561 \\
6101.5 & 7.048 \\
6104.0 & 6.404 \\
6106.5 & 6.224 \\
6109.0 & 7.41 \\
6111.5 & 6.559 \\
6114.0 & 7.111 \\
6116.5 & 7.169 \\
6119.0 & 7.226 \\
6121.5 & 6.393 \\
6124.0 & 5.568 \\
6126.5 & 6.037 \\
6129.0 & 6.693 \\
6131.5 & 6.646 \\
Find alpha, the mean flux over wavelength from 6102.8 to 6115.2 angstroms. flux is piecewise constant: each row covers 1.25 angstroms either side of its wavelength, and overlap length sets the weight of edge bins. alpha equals 6.74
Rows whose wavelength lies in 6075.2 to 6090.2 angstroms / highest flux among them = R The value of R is 7.479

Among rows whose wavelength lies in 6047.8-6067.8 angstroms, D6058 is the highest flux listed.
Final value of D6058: 7.745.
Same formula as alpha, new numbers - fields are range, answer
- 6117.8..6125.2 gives 6.4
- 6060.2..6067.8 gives 6.96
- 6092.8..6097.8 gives 6.82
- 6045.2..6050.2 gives 6.65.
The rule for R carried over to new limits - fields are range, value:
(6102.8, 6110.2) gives 7.41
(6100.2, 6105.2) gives 7.048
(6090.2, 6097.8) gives 6.931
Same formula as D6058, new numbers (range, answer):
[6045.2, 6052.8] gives 7.382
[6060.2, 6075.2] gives 7.432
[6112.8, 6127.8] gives 7.226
